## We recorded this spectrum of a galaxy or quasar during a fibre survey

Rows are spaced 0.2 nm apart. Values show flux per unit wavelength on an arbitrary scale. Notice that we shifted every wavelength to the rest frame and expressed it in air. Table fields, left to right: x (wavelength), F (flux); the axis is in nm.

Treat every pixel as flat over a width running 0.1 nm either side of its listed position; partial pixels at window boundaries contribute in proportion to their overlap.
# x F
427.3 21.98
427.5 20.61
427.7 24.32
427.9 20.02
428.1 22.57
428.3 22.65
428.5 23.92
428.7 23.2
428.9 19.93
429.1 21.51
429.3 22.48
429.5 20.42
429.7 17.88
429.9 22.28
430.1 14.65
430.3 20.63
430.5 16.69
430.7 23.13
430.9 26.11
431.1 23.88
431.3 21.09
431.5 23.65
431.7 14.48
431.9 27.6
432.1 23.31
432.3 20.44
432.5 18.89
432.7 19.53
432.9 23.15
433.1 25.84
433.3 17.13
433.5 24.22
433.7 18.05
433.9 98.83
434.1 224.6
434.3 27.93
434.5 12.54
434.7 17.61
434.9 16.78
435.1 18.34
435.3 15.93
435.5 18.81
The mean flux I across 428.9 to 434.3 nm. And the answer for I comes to 31.6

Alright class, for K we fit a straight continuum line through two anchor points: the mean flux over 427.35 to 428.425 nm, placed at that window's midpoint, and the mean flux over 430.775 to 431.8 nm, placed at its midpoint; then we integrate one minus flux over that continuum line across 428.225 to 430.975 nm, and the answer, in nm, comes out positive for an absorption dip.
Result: 0.12 nm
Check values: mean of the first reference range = 22.1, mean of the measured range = 21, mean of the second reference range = 21.9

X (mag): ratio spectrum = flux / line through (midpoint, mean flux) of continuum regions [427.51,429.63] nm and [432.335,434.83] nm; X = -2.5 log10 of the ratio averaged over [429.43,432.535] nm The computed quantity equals 0.453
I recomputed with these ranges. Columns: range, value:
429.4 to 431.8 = 20.4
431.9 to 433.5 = 21.8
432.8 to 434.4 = 57.5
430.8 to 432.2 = 22.9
